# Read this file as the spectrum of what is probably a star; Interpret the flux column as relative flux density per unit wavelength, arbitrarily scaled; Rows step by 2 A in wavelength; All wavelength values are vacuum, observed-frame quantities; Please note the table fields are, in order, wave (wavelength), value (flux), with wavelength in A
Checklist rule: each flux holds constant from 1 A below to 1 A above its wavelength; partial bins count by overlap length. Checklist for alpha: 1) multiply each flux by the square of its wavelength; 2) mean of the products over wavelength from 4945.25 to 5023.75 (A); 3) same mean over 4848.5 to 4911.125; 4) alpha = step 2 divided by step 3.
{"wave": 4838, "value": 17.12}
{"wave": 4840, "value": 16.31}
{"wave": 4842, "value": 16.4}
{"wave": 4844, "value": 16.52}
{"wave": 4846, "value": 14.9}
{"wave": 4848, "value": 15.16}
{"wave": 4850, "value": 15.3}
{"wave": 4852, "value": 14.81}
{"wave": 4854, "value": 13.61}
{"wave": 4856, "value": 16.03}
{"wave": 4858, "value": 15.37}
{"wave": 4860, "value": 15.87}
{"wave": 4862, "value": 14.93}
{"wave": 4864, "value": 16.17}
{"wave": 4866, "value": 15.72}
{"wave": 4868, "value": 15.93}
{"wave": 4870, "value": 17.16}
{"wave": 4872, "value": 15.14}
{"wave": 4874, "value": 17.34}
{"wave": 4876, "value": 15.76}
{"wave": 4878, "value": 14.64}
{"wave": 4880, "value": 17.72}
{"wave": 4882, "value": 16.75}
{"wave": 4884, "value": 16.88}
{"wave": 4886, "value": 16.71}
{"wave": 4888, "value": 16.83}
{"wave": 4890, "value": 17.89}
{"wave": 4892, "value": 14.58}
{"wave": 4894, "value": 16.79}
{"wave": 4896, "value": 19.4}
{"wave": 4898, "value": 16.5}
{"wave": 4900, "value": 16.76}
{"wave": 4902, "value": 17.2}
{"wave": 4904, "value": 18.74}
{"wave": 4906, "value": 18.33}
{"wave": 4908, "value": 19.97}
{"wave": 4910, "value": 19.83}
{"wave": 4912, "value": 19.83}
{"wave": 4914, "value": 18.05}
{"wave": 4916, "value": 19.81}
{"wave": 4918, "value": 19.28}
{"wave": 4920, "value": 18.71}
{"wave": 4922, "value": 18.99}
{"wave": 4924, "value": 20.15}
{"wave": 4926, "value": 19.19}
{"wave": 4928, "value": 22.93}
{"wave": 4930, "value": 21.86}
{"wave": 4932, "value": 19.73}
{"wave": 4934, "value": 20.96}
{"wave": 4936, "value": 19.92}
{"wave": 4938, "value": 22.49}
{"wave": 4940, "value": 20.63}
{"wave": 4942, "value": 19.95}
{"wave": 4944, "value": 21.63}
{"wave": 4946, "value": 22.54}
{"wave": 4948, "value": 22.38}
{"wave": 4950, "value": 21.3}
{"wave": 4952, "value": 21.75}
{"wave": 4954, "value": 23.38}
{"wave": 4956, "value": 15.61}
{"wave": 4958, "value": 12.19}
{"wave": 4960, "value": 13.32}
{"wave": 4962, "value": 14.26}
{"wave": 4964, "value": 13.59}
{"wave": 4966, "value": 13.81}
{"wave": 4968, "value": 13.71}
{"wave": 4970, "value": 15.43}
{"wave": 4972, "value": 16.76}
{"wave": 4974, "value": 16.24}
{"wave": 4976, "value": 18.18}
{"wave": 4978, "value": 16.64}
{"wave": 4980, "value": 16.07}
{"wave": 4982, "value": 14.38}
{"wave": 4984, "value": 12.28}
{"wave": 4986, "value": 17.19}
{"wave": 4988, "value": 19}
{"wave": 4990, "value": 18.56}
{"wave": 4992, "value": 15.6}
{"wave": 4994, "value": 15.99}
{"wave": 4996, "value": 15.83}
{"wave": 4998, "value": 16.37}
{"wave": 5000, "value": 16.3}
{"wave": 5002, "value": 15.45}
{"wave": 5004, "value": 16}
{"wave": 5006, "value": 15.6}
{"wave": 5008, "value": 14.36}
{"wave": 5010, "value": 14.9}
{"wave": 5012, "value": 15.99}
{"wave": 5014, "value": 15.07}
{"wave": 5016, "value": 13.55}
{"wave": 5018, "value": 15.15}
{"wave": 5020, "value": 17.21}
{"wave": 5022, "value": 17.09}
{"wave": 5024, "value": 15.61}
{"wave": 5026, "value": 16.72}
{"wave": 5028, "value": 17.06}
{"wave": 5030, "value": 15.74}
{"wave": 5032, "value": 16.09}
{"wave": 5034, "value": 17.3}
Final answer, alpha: 1.0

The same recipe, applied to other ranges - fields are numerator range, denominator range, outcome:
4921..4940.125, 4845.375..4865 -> 1.40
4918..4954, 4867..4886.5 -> 1.31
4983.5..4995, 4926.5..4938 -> 0.81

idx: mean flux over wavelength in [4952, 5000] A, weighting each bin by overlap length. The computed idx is 16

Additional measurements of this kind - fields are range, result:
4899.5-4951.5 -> 20.1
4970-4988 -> 16.1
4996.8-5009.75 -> 15.6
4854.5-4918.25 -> 17.1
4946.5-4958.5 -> 19.9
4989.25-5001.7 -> 16.3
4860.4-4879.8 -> 15.9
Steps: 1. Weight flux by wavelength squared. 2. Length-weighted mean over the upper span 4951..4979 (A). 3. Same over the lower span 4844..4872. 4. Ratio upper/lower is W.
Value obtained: 1.08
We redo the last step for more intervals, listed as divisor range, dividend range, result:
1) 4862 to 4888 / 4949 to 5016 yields 1.03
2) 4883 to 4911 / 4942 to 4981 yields 1.01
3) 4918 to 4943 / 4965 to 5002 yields 0.80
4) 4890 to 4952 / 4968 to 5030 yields 0.84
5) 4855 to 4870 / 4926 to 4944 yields 1.37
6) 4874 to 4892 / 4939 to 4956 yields 1.32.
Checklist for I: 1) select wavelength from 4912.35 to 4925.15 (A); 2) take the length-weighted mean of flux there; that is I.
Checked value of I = 19.2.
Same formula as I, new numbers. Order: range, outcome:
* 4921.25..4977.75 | 18.6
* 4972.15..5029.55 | 16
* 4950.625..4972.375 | 15.9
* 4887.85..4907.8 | 17.4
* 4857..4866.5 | 15.6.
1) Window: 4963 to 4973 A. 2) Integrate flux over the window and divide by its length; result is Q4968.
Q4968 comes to 14.7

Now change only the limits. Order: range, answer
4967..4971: 14.6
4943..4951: 22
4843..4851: 15.5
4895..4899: 17.9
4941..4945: 20.8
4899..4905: 17.6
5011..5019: 14.9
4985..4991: 18.2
